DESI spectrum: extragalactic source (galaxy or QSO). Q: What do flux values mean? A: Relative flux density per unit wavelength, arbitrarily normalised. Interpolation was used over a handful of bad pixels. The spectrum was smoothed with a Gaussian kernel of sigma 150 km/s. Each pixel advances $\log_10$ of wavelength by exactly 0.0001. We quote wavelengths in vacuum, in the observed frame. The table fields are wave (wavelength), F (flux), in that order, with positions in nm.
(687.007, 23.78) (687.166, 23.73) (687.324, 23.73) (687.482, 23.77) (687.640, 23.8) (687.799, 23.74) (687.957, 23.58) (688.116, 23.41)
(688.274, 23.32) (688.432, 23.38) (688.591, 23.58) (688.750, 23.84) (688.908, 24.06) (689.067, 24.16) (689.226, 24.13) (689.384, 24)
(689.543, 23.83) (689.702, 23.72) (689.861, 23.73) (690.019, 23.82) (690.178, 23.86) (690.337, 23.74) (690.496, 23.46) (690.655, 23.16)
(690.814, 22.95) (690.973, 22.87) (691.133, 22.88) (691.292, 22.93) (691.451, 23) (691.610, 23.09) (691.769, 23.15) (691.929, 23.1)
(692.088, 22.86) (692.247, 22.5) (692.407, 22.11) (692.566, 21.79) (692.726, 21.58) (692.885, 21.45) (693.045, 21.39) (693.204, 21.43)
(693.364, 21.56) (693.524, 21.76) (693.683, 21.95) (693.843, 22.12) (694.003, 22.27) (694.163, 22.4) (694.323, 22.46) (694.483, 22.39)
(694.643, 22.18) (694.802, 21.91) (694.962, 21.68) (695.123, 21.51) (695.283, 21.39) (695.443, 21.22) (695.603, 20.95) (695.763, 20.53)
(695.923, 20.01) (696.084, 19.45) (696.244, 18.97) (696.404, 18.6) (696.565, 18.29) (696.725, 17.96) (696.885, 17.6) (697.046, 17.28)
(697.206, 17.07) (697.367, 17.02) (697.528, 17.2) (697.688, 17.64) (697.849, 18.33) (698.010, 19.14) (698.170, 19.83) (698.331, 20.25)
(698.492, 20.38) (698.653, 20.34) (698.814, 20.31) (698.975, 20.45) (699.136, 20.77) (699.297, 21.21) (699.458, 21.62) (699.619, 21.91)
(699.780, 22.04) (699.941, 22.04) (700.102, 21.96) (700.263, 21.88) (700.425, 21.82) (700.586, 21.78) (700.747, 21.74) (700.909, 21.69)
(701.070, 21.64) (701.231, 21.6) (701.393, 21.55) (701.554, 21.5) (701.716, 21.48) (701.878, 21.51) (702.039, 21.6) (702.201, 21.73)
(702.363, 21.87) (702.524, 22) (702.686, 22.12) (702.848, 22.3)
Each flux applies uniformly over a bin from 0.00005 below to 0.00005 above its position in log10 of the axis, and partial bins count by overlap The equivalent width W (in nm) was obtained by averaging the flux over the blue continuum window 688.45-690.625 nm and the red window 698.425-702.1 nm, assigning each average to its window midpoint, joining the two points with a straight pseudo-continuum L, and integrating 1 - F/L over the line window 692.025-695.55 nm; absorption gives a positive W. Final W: 0.15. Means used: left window 23.8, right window 21.4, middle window 21.9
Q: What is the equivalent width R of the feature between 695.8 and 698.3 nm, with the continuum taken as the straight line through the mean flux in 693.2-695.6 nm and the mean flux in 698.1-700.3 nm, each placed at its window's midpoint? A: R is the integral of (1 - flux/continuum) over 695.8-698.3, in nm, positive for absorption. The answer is 0.36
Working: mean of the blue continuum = 21.9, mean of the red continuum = 21.1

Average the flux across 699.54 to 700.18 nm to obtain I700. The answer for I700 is 22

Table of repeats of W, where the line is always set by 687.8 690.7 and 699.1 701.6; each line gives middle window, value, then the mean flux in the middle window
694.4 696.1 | 0.102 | 21.3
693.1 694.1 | 0.047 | 21.8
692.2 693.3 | 0.065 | 21.7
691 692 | 0.013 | 23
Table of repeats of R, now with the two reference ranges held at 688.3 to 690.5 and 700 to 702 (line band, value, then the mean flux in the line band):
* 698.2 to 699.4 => 0.09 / 20.5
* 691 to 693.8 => 0.12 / 22.3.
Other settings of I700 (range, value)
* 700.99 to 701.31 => 21.7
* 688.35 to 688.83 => 23.6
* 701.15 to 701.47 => 21.6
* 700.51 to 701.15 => 21.7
